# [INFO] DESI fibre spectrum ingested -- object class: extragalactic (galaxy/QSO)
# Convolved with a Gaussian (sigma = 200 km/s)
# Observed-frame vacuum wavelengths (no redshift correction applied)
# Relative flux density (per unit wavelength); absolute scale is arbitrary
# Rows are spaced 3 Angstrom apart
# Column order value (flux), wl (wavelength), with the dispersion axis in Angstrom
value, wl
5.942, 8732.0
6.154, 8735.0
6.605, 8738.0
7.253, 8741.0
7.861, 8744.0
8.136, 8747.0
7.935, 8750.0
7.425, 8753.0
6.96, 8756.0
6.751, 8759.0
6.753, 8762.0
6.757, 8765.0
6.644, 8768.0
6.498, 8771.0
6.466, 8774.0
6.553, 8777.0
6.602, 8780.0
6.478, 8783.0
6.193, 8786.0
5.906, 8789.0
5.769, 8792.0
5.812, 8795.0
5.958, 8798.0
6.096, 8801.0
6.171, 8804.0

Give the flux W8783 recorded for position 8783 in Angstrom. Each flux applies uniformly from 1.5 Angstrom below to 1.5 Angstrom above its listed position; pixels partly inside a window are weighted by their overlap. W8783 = 6.478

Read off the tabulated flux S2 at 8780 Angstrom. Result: 6.602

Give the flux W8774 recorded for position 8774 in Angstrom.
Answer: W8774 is 6.466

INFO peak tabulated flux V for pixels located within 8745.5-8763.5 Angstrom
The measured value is 8.136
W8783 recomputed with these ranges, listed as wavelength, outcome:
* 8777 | 6.553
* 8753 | 7.425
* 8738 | 6.605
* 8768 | 6.644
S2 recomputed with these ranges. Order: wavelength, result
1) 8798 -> 5.958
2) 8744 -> 7.861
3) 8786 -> 6.193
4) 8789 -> 5.906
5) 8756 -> 6.96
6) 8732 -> 5.942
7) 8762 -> 6.753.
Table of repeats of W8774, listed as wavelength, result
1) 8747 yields 8.136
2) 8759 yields 6.751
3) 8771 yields 6.498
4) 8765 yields 6.757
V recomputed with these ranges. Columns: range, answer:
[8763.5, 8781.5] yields 6.757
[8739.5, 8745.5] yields 7.861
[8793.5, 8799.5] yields 5.958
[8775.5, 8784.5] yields 6.602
